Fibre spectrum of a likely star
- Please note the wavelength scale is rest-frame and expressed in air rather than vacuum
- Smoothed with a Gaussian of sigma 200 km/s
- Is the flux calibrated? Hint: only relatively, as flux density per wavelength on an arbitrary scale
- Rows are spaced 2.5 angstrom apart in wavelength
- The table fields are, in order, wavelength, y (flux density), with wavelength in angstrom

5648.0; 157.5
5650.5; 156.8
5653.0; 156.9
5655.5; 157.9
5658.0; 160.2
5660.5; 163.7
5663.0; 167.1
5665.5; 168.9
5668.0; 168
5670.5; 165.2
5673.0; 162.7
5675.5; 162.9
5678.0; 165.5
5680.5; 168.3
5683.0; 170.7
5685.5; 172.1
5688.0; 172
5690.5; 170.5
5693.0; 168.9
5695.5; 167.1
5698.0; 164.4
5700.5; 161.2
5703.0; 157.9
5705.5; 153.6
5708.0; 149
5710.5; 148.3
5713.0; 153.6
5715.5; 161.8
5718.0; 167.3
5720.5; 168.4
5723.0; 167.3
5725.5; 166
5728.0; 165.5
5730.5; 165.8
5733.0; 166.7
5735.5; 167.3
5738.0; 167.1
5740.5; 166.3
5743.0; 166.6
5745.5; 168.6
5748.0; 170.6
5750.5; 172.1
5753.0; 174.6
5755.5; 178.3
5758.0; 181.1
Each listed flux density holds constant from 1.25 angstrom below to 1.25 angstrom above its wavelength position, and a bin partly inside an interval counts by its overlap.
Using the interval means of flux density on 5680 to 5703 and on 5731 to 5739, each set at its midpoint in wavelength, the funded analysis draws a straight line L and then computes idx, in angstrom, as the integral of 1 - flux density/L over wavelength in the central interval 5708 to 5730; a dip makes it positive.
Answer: 0.7 angstrom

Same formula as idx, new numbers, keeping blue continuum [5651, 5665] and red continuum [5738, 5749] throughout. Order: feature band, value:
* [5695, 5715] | 1.0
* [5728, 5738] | 0.0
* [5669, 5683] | -0.2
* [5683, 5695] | -0.5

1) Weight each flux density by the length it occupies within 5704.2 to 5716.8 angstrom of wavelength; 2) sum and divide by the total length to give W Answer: 153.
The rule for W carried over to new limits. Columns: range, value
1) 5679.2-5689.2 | 171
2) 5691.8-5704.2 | 164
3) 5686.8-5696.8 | 170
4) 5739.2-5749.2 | 168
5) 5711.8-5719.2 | 161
